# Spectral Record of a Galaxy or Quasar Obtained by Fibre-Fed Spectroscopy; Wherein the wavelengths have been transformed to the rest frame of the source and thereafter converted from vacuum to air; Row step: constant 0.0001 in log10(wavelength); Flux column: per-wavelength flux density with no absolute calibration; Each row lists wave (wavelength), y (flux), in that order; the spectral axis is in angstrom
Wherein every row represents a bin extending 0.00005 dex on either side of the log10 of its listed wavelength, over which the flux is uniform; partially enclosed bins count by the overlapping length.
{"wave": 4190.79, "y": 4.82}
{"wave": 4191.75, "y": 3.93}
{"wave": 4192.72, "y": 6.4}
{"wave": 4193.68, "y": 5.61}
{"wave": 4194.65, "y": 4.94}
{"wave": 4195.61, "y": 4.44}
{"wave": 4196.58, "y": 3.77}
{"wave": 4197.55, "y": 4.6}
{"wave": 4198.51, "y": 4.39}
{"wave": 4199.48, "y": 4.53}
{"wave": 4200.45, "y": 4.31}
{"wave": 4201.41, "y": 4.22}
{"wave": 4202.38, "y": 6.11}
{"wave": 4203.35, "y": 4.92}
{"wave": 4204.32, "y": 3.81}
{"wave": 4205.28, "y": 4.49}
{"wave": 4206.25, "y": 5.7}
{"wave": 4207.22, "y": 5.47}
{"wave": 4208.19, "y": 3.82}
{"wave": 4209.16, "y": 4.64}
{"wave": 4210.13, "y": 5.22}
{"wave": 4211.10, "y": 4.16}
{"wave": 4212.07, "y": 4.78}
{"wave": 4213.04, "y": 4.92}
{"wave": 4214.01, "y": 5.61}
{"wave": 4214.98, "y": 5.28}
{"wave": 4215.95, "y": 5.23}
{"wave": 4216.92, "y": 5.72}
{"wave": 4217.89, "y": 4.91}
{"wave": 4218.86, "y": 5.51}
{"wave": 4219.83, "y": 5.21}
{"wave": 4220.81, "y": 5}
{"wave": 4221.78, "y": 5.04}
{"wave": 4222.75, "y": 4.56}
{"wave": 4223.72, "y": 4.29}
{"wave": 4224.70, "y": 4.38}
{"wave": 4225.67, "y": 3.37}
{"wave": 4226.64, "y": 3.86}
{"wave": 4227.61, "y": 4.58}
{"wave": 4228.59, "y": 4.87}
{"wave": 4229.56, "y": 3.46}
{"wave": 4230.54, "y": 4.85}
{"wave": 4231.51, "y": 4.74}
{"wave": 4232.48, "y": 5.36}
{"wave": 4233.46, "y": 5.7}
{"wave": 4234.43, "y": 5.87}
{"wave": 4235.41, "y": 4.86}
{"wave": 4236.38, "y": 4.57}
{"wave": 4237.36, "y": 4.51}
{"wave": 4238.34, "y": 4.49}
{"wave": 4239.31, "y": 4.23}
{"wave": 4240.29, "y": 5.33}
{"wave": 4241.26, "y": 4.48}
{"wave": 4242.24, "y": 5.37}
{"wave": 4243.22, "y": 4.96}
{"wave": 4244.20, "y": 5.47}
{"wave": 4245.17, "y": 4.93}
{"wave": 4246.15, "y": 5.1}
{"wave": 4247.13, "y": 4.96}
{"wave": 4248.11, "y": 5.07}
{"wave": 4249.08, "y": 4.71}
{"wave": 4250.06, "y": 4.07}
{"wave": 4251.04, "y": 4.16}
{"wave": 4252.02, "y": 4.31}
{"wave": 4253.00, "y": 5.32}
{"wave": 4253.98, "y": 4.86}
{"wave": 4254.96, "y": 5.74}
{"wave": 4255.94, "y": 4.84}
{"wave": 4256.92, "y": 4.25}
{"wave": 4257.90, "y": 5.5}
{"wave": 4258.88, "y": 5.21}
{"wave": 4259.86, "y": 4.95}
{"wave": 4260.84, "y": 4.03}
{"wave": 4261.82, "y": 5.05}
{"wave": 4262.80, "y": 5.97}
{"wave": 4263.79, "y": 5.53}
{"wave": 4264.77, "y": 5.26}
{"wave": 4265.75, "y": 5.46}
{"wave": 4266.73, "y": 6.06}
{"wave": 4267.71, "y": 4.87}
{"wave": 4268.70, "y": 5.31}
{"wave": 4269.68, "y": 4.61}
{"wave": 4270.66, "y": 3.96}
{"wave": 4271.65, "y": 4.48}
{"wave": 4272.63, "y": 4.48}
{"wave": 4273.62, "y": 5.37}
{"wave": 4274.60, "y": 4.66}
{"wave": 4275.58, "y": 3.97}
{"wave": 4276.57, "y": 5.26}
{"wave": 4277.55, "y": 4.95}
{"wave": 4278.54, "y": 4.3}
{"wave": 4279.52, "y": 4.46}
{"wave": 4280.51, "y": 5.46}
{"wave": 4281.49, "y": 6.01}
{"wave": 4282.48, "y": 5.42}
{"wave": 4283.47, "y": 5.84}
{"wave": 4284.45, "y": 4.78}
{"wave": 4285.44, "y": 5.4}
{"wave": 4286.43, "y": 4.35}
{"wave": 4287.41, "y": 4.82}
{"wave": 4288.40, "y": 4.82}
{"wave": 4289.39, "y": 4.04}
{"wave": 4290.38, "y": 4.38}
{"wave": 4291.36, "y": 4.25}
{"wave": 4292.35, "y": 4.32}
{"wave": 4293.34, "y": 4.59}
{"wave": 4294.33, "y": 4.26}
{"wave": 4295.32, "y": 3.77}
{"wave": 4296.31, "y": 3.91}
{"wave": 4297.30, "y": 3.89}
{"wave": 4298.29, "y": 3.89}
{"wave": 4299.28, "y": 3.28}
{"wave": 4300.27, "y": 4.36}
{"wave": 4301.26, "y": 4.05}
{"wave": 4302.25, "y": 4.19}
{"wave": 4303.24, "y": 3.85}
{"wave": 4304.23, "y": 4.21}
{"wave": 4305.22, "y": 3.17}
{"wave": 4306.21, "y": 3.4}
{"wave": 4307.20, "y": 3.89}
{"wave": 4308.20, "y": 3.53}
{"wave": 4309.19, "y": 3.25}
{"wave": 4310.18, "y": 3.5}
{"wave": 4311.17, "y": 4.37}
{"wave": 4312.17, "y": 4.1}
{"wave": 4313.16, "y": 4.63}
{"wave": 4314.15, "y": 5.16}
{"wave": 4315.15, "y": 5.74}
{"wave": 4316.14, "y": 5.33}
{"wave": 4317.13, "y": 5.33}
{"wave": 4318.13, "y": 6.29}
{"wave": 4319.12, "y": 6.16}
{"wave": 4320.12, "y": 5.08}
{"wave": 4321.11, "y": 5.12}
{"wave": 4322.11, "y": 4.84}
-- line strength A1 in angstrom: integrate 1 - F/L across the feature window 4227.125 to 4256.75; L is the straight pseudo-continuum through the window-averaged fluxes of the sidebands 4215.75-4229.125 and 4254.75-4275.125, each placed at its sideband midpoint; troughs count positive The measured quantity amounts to 0.1 angstrom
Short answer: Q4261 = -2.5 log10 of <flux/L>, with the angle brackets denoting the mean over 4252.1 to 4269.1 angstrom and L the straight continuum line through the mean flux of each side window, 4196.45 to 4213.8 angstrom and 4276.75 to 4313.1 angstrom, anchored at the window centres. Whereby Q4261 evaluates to -0.16 mag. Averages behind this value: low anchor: 4.69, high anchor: 4.32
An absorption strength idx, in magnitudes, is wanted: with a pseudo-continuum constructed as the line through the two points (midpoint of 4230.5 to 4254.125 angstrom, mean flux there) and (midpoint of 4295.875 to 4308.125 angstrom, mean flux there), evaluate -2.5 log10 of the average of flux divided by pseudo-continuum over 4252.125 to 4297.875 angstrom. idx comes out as -0.126 mag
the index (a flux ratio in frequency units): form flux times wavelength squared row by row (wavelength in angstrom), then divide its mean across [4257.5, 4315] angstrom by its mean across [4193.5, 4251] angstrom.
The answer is 1.0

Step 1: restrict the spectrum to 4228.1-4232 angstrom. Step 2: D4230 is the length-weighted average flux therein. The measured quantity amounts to 4.49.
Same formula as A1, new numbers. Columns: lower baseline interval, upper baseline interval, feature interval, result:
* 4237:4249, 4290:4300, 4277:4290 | -2.21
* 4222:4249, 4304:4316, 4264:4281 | -1.73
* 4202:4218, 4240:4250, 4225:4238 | 0.87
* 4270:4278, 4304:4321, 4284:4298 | 0.65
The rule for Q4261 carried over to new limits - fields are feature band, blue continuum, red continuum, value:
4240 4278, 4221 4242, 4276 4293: -0.040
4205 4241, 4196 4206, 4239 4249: -0.013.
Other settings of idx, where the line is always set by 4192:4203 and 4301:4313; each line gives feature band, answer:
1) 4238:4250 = -0.12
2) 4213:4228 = -0.05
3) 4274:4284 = -0.23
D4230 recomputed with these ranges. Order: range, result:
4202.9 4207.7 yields 4.88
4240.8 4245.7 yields 5.04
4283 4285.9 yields 5.34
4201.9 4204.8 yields 4.95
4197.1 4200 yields 4.5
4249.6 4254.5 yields 4.55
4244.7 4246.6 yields 5.01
